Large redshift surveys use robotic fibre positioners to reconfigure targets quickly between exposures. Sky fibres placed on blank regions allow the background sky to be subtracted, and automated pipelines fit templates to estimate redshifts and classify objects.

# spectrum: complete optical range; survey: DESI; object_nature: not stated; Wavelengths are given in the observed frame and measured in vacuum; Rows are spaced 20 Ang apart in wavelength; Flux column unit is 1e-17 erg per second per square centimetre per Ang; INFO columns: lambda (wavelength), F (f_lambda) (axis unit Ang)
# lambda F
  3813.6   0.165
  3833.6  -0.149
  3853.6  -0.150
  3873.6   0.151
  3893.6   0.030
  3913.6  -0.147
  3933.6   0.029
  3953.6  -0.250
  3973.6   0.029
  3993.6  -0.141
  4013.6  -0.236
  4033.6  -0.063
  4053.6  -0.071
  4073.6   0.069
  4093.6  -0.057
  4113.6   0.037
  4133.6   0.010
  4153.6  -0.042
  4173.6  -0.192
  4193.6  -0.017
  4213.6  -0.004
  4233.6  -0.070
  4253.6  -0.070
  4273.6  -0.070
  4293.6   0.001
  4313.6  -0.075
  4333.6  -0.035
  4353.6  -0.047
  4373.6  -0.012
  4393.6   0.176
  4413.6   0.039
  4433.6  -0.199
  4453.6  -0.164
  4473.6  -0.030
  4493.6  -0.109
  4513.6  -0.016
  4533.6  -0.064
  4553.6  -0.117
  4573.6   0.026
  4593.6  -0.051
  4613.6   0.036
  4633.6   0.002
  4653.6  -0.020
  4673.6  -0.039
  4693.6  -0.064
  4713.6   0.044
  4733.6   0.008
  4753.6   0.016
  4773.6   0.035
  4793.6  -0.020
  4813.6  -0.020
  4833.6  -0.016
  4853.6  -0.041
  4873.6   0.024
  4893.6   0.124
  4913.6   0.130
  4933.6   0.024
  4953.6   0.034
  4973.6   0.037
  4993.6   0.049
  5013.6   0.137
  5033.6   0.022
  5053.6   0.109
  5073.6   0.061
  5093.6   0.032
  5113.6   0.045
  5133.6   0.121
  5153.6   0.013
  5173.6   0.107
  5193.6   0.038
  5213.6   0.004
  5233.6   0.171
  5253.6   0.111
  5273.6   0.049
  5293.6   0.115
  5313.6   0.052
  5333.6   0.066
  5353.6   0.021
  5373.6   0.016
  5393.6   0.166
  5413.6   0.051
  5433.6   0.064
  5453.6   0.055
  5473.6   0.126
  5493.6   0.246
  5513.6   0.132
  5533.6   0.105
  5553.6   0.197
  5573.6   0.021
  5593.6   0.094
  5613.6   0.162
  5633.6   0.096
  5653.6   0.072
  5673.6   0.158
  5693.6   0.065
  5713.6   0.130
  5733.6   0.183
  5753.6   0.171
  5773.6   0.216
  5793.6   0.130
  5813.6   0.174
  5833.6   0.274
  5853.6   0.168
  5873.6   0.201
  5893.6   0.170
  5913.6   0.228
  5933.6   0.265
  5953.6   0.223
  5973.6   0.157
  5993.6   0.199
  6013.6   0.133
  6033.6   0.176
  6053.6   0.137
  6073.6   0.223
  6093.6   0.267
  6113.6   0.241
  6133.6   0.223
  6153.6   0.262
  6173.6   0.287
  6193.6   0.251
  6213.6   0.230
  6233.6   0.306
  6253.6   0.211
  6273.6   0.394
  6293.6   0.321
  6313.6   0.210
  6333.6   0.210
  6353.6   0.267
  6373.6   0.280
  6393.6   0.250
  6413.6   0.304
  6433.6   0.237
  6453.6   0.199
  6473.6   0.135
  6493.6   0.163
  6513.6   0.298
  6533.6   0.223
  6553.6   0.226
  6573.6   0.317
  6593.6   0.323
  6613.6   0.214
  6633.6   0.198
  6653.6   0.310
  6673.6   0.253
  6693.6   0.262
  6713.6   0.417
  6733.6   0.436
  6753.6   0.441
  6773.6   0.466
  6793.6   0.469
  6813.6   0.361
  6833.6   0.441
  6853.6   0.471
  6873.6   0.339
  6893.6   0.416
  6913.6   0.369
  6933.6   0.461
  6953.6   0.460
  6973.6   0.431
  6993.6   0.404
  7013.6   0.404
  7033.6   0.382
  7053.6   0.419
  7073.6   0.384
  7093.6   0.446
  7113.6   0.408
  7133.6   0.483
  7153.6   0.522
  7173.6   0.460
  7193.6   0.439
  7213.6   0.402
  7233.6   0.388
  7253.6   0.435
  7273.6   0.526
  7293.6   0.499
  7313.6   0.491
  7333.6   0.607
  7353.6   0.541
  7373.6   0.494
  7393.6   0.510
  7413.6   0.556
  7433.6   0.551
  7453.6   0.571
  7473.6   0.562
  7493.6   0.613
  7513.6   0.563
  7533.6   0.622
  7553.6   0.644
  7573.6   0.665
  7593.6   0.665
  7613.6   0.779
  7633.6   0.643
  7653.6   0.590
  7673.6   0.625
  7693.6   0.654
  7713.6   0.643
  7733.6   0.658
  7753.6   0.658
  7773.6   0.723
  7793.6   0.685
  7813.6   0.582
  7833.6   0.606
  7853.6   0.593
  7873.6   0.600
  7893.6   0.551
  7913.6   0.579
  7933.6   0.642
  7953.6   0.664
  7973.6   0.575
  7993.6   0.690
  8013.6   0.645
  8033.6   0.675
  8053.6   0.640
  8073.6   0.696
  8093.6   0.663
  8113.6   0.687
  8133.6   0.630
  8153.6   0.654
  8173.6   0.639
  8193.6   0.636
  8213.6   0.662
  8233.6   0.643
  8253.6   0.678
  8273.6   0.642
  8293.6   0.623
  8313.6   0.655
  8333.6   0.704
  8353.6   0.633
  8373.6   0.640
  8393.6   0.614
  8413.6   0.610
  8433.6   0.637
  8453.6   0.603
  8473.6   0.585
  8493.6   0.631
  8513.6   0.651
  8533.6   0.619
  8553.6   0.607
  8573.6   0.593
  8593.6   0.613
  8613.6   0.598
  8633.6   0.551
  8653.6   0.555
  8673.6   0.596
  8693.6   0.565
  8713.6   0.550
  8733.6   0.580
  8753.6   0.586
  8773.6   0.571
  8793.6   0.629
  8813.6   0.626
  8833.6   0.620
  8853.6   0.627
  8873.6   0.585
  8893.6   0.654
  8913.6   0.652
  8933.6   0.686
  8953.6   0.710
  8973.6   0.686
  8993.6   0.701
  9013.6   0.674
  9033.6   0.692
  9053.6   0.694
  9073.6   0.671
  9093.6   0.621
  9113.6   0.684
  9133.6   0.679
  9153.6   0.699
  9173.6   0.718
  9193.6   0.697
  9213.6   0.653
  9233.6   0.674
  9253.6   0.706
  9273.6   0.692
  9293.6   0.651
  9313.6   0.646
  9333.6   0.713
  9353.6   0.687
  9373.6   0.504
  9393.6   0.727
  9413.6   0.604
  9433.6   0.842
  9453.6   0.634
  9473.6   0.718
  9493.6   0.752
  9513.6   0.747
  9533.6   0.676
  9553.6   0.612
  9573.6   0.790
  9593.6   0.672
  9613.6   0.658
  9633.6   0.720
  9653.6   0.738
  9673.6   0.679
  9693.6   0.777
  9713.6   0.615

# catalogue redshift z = 0.684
